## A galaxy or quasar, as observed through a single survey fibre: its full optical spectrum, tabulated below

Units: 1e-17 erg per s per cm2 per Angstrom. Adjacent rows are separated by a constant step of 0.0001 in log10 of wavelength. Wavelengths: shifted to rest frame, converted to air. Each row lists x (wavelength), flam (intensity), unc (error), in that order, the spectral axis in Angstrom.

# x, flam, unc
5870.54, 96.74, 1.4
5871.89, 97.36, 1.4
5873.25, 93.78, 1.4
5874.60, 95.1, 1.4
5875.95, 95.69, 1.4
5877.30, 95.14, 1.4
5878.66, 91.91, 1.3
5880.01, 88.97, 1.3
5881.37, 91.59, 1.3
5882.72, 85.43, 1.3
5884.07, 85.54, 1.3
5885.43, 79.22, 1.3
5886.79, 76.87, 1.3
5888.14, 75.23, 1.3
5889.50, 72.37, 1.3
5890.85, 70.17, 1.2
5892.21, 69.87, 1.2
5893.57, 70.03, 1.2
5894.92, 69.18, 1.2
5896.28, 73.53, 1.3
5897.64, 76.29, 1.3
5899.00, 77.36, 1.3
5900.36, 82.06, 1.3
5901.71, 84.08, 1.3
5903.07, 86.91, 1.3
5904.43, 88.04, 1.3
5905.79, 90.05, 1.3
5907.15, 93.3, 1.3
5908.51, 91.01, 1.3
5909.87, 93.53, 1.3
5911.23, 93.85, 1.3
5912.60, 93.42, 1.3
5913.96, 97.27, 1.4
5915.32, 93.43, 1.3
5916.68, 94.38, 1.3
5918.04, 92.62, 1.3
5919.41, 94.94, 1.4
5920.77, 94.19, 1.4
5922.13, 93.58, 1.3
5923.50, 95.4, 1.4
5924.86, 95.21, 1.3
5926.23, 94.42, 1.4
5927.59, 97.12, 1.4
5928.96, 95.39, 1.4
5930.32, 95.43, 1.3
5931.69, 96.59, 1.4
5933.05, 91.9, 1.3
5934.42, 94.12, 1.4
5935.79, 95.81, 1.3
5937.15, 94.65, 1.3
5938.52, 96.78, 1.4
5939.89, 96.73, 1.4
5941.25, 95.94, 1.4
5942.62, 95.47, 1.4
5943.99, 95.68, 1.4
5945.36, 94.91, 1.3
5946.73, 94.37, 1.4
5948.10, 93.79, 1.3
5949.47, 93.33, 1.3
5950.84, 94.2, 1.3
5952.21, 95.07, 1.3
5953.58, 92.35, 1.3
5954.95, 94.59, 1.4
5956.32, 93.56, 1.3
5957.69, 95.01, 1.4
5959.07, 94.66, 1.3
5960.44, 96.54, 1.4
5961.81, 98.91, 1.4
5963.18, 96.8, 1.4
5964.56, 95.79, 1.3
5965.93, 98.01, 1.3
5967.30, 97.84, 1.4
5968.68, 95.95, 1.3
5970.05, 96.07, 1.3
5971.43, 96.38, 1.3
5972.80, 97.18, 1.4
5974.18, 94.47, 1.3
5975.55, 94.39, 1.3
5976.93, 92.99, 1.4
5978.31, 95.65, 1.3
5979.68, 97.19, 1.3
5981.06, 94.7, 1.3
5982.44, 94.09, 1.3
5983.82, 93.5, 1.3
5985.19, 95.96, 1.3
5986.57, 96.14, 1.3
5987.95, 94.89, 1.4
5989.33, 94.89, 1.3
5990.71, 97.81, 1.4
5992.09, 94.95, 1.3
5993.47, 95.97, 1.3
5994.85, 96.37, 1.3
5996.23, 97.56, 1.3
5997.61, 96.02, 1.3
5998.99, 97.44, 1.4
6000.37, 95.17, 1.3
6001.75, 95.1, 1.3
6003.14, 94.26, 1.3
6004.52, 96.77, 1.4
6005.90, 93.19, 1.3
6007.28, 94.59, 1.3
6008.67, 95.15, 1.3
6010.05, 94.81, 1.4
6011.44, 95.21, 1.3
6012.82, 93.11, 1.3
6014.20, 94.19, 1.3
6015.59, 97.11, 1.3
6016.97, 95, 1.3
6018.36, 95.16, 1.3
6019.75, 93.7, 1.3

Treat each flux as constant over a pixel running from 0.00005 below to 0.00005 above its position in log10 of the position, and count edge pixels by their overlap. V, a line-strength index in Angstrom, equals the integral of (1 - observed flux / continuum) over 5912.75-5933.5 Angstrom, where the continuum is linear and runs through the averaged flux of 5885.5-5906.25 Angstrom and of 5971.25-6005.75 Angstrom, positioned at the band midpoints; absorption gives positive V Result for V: -3.0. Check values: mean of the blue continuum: 77.4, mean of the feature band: 94.8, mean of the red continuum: 95.6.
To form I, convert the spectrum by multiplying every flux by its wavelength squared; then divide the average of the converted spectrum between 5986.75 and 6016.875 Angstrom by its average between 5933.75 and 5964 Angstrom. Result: 1.0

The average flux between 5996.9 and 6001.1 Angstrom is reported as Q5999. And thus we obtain 96.3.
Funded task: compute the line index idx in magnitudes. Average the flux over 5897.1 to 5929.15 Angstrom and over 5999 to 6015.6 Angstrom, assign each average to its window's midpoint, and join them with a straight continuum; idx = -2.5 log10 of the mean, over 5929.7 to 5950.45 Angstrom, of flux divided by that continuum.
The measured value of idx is -0.03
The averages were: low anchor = 91.2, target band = 95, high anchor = 94.9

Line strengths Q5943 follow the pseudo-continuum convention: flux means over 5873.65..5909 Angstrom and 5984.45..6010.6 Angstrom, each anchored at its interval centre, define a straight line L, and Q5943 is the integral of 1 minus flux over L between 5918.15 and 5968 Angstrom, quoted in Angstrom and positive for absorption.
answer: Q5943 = -3.42 Angstrom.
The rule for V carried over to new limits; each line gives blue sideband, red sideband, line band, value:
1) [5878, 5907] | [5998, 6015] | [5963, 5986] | -1.2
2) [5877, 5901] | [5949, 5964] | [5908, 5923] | -1.5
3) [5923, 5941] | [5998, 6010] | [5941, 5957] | 0.2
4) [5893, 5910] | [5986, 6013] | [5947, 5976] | -1.6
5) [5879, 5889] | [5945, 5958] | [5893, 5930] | -0.5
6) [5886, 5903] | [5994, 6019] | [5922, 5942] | -3.3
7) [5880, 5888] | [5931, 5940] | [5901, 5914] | -0.3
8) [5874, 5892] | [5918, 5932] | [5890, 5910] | 1.9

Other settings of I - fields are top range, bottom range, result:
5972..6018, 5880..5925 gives 1.15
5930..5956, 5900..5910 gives 1.08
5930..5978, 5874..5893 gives 1.17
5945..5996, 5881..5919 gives 1.17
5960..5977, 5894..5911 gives 1.17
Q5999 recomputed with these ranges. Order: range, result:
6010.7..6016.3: 95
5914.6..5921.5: 94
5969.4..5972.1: 96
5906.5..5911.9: 93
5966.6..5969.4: 97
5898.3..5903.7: 82.6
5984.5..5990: 95.5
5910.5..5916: 94.4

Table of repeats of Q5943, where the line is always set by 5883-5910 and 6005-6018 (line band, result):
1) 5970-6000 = -1.4 Angstrom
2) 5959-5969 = -0.9 Angstrom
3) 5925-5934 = -1.2 Angstrom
